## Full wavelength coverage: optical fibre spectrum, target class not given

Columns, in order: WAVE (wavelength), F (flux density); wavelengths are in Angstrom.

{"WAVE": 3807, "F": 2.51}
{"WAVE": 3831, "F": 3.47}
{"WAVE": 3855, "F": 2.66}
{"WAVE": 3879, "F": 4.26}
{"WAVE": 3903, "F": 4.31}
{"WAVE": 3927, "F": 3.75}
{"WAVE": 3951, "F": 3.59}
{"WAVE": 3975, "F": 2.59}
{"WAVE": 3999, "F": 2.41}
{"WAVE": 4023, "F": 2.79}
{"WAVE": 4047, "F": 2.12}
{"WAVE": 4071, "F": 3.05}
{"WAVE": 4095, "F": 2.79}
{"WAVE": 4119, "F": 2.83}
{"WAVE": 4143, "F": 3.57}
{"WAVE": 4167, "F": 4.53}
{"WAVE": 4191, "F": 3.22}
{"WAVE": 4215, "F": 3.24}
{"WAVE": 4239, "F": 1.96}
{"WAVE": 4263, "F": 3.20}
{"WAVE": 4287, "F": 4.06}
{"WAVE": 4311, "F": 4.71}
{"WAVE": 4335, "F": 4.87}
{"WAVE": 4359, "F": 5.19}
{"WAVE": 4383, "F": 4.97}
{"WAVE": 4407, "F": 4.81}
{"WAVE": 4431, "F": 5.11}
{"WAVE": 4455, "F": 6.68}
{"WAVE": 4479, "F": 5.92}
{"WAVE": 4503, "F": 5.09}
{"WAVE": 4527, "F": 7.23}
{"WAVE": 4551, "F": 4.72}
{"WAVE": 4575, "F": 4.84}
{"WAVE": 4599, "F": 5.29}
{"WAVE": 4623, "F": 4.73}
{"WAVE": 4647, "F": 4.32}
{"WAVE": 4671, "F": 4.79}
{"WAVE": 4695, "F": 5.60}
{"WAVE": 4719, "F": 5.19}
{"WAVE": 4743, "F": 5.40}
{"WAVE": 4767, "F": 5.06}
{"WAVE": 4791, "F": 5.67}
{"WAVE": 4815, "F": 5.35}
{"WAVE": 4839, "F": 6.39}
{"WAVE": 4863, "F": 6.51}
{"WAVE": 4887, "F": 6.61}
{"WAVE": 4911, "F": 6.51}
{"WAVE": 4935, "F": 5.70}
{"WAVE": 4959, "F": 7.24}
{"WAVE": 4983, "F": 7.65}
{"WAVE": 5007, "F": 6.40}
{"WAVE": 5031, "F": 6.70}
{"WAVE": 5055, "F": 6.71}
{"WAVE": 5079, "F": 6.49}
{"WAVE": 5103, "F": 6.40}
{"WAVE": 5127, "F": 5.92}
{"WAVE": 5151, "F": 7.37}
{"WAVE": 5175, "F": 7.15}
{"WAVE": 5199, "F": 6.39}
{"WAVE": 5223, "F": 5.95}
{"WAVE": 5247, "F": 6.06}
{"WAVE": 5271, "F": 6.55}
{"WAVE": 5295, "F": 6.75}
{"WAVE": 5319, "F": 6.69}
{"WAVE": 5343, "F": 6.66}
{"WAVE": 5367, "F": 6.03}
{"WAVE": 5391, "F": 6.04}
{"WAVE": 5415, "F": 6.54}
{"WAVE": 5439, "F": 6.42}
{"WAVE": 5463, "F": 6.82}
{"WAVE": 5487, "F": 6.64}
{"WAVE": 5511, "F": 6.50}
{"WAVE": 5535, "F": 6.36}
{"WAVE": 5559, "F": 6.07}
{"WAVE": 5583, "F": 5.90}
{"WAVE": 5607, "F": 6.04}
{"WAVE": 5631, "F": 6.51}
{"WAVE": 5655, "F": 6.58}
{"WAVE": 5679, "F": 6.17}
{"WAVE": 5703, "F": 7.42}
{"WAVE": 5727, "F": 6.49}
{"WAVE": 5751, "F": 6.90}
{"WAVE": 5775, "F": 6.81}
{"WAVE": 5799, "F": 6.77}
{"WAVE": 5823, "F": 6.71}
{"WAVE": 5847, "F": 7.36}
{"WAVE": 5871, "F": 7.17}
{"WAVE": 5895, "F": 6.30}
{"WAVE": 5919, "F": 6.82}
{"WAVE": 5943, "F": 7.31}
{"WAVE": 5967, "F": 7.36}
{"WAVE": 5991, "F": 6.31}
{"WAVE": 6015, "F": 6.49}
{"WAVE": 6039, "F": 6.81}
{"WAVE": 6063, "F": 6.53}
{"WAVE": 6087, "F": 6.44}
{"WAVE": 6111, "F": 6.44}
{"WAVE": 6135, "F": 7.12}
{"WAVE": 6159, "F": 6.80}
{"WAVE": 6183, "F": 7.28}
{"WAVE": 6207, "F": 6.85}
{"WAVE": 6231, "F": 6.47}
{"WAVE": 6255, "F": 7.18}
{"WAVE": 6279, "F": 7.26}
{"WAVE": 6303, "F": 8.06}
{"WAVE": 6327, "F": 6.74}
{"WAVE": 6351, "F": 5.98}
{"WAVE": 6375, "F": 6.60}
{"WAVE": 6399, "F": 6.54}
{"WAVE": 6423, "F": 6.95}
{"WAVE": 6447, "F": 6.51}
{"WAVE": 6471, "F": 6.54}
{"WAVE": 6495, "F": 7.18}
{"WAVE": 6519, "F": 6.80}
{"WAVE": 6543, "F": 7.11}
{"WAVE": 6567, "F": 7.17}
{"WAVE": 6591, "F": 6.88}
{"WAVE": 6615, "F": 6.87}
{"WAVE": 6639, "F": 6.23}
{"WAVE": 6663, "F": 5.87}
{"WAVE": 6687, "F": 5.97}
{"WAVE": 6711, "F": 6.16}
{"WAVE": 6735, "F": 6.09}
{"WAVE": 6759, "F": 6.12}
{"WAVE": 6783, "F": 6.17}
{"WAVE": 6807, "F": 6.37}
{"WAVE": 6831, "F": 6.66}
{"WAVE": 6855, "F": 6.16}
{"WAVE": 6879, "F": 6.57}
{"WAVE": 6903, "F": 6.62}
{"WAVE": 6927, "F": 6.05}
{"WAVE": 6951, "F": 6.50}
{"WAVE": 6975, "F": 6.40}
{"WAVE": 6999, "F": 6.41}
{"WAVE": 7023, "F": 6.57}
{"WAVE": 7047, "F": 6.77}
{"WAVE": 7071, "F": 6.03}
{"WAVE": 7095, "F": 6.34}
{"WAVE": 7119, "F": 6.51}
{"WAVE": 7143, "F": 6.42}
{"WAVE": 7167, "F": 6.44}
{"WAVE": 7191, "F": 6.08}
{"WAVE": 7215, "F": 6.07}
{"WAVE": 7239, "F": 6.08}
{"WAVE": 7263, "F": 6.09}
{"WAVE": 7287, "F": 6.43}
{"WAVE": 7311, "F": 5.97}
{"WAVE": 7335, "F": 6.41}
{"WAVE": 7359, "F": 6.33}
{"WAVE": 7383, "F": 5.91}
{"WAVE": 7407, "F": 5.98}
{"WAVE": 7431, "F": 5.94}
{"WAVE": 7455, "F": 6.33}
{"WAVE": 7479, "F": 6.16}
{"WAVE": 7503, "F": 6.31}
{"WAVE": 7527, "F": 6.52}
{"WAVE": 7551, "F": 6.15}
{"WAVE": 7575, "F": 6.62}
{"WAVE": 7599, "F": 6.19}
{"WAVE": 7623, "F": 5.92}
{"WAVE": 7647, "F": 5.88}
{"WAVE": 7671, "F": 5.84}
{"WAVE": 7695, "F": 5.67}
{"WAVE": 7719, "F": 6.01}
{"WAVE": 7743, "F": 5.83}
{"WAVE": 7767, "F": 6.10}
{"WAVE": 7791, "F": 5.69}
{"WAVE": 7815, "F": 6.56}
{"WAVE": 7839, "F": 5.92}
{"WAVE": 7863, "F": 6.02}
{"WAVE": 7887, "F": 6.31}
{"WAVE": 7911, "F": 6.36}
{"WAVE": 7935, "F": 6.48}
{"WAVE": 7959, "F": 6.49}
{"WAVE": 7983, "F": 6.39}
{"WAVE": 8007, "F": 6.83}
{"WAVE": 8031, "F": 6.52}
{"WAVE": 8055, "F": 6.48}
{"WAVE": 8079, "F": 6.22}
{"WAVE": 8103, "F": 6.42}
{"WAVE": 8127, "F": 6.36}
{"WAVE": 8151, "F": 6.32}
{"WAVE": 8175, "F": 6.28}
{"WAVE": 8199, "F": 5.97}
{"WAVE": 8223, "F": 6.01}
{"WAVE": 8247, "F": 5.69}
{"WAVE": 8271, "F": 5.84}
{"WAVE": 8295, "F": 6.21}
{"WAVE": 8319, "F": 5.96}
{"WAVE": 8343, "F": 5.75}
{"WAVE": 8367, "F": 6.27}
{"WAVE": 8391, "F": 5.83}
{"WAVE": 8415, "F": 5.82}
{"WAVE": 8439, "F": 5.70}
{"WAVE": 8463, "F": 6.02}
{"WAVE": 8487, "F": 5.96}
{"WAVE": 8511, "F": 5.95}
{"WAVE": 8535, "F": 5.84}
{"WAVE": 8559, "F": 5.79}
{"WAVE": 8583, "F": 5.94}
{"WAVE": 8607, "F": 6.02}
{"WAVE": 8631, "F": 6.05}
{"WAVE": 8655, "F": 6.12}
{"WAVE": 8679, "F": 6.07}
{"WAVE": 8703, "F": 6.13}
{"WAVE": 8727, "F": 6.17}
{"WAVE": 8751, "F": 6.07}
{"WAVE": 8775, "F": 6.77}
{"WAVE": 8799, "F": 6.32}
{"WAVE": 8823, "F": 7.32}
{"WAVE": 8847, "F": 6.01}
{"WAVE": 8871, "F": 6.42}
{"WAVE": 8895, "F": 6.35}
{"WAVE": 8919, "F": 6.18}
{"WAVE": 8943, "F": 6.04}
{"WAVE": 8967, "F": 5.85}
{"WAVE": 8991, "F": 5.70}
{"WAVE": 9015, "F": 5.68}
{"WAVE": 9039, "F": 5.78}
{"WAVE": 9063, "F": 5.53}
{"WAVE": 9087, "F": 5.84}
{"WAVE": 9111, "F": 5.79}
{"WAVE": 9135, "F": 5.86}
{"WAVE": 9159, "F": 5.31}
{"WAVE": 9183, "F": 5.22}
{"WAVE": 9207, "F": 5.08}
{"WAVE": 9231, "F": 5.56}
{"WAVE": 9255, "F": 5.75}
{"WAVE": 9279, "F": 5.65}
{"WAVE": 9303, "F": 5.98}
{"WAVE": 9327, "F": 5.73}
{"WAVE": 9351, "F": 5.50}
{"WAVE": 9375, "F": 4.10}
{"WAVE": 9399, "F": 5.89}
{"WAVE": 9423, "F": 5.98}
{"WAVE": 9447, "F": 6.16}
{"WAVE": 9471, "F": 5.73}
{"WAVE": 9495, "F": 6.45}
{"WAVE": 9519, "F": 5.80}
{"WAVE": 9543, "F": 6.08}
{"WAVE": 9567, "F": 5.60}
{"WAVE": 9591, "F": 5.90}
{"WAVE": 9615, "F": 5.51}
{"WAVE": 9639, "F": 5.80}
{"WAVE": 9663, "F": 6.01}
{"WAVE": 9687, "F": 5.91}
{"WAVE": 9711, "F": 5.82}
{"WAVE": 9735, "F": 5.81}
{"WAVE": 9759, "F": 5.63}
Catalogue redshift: 0.08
